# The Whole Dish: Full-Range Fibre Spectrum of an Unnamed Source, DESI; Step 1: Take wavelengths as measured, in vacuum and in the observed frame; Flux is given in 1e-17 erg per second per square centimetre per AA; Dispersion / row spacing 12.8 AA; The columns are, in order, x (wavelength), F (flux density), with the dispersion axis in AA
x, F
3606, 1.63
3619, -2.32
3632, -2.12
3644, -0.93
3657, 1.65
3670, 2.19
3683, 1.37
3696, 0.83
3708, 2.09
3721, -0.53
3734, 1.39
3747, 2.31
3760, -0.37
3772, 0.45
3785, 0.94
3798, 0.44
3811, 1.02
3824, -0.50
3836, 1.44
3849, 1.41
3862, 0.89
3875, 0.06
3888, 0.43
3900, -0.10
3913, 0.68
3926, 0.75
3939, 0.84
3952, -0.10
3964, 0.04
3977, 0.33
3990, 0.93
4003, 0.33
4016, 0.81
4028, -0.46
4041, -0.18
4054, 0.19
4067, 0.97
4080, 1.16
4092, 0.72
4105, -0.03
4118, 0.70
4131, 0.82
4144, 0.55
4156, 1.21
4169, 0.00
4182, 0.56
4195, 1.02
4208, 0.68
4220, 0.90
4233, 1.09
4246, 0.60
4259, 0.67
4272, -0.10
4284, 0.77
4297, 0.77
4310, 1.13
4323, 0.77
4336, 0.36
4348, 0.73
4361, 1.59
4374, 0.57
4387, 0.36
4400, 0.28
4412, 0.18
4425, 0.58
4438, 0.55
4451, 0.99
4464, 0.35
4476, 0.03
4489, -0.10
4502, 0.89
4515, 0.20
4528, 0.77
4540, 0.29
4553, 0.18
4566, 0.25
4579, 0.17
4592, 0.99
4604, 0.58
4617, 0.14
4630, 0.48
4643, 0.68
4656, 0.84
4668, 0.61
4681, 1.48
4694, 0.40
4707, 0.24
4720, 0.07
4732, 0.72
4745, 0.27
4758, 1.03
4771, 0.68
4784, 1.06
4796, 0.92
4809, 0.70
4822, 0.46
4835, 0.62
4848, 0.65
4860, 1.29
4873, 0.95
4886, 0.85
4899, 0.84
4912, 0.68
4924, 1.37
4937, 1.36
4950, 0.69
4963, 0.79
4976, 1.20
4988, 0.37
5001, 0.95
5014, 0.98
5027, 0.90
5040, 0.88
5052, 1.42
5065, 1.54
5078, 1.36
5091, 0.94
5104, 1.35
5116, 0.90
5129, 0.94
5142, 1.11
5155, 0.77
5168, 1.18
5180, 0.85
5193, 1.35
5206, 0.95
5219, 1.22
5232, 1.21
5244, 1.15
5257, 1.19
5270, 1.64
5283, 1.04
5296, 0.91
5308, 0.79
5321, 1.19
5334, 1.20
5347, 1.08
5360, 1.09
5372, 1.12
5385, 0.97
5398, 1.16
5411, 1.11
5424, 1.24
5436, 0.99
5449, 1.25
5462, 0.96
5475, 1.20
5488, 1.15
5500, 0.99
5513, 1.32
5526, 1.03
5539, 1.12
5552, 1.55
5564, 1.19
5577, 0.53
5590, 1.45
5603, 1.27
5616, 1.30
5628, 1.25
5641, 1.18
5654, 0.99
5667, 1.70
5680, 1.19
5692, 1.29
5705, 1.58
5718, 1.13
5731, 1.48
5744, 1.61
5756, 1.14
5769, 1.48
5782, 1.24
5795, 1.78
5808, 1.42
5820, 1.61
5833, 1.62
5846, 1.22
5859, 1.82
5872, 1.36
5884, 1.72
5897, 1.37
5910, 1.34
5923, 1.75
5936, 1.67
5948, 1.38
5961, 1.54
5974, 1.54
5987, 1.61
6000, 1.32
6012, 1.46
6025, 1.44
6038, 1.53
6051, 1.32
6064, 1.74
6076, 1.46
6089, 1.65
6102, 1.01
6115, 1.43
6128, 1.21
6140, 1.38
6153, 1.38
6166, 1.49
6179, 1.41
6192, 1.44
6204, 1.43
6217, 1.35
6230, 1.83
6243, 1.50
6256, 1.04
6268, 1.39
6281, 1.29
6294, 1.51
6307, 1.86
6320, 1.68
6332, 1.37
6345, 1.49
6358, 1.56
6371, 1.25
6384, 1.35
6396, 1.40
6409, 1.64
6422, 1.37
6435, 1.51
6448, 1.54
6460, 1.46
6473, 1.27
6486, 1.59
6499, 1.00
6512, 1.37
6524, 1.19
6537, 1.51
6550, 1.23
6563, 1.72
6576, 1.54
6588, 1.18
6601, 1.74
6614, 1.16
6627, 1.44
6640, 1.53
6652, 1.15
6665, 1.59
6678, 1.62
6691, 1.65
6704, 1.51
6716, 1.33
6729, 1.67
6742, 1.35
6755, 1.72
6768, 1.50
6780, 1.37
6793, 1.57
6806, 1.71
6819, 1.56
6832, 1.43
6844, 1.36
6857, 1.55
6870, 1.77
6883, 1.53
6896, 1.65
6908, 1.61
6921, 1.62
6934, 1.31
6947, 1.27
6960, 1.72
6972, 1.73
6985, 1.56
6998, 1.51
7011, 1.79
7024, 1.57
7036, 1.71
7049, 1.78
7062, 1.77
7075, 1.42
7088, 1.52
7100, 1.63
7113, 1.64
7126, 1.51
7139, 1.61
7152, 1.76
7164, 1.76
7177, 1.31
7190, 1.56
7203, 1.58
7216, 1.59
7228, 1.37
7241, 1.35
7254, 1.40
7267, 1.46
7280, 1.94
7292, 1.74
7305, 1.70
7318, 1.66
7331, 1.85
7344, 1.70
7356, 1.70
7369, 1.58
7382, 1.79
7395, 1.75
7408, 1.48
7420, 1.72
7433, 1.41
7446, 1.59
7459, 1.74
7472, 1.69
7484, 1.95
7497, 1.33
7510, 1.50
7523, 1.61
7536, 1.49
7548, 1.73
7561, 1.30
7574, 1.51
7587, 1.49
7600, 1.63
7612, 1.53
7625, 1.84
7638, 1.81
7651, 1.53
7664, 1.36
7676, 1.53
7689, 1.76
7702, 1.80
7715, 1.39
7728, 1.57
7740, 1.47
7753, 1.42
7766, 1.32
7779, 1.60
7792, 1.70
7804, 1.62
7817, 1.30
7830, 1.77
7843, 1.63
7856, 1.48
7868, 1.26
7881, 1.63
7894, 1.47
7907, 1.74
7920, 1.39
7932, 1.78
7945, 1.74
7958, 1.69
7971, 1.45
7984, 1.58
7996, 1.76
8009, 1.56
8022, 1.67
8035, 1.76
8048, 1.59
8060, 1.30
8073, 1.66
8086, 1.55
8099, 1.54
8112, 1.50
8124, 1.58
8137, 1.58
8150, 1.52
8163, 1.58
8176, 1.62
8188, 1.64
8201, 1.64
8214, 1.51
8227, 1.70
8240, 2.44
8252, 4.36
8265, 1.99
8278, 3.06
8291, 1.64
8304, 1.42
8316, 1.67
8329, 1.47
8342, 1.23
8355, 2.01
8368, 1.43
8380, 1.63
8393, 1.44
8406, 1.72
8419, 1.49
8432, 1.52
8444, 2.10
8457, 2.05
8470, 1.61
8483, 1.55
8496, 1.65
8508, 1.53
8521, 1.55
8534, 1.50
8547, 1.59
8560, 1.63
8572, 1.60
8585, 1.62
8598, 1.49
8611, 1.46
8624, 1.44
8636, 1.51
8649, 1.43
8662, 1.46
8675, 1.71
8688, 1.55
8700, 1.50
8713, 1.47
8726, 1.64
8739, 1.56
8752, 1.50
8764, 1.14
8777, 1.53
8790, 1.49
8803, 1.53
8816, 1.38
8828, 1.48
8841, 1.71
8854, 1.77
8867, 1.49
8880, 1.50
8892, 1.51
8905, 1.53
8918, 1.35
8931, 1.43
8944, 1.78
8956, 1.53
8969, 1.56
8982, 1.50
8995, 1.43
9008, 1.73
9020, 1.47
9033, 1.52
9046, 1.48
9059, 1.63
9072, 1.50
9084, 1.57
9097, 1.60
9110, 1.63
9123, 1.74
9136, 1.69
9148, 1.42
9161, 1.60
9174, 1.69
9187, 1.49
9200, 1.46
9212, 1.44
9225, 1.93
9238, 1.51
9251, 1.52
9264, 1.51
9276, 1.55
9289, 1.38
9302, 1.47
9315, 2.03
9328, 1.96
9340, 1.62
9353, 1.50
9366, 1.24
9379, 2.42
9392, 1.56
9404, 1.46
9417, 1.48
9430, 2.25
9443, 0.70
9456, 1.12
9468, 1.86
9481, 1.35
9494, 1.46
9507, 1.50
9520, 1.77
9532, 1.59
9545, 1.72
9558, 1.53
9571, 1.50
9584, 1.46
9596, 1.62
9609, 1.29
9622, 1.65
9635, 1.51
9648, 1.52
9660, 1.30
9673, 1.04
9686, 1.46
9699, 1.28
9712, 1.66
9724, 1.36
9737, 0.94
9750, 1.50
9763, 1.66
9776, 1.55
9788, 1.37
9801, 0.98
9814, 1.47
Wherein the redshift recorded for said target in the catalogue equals 0.257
